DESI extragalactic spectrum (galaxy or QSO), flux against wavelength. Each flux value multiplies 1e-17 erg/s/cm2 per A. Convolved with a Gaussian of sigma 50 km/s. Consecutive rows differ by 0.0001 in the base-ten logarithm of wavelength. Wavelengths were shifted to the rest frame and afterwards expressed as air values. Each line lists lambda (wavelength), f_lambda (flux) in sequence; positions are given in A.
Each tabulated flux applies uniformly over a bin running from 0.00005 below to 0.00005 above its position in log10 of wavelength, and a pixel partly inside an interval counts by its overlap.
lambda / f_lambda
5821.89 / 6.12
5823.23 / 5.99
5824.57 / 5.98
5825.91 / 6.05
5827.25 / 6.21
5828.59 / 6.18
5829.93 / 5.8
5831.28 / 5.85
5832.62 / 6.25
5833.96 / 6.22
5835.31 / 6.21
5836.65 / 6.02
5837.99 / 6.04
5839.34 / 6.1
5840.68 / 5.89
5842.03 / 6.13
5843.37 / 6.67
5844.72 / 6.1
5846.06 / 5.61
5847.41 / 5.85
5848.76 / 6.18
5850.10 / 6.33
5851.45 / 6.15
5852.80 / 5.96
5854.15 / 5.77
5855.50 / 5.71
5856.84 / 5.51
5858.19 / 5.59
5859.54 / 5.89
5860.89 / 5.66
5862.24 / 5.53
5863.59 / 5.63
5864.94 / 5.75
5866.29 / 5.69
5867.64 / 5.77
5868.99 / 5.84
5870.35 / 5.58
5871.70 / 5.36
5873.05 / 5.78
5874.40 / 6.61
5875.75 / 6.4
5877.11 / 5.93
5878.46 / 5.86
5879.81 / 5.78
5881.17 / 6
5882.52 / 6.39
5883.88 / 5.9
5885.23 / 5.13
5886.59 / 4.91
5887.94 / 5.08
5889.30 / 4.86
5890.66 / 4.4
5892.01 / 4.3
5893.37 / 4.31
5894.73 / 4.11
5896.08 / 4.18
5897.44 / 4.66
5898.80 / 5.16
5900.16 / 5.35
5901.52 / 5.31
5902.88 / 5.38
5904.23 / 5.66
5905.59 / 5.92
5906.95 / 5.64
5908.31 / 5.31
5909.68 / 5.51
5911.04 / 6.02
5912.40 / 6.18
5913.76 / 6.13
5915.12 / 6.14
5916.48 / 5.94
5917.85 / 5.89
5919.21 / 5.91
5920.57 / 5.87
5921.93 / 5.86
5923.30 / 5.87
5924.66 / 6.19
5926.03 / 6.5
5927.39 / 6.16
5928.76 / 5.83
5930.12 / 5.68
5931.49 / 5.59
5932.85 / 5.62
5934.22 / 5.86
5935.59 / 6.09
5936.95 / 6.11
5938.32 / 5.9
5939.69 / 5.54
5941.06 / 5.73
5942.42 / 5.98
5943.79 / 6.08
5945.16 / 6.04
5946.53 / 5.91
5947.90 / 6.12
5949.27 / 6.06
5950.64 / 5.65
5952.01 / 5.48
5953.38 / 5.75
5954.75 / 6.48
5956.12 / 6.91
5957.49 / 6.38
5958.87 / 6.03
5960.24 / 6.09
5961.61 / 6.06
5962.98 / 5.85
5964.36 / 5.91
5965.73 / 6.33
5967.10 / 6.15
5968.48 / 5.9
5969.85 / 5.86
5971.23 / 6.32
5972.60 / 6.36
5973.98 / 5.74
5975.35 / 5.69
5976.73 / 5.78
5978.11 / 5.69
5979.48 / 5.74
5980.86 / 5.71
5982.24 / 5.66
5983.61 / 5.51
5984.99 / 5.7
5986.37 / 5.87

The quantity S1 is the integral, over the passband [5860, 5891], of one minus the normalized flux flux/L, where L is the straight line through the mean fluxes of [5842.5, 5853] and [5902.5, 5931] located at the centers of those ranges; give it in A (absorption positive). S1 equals 1.9 A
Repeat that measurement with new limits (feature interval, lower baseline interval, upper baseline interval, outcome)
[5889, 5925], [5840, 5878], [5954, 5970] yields 3.7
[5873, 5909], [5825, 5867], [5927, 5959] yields 3.7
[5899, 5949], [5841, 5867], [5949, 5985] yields 0.7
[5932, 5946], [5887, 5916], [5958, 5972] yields -0.4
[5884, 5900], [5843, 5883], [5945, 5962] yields 3.3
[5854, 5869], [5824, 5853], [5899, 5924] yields 0.7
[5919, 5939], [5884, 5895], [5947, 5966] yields -1.5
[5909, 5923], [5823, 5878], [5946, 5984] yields 0.0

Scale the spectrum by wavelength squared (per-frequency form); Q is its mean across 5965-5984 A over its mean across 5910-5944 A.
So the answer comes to 1.01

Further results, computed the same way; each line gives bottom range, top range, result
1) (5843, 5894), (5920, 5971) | 1.08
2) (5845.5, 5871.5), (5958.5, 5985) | 1.06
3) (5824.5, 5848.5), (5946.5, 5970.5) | 1.04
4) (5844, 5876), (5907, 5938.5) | 1.03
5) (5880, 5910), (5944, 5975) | 1.20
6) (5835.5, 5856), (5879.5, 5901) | 0.84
